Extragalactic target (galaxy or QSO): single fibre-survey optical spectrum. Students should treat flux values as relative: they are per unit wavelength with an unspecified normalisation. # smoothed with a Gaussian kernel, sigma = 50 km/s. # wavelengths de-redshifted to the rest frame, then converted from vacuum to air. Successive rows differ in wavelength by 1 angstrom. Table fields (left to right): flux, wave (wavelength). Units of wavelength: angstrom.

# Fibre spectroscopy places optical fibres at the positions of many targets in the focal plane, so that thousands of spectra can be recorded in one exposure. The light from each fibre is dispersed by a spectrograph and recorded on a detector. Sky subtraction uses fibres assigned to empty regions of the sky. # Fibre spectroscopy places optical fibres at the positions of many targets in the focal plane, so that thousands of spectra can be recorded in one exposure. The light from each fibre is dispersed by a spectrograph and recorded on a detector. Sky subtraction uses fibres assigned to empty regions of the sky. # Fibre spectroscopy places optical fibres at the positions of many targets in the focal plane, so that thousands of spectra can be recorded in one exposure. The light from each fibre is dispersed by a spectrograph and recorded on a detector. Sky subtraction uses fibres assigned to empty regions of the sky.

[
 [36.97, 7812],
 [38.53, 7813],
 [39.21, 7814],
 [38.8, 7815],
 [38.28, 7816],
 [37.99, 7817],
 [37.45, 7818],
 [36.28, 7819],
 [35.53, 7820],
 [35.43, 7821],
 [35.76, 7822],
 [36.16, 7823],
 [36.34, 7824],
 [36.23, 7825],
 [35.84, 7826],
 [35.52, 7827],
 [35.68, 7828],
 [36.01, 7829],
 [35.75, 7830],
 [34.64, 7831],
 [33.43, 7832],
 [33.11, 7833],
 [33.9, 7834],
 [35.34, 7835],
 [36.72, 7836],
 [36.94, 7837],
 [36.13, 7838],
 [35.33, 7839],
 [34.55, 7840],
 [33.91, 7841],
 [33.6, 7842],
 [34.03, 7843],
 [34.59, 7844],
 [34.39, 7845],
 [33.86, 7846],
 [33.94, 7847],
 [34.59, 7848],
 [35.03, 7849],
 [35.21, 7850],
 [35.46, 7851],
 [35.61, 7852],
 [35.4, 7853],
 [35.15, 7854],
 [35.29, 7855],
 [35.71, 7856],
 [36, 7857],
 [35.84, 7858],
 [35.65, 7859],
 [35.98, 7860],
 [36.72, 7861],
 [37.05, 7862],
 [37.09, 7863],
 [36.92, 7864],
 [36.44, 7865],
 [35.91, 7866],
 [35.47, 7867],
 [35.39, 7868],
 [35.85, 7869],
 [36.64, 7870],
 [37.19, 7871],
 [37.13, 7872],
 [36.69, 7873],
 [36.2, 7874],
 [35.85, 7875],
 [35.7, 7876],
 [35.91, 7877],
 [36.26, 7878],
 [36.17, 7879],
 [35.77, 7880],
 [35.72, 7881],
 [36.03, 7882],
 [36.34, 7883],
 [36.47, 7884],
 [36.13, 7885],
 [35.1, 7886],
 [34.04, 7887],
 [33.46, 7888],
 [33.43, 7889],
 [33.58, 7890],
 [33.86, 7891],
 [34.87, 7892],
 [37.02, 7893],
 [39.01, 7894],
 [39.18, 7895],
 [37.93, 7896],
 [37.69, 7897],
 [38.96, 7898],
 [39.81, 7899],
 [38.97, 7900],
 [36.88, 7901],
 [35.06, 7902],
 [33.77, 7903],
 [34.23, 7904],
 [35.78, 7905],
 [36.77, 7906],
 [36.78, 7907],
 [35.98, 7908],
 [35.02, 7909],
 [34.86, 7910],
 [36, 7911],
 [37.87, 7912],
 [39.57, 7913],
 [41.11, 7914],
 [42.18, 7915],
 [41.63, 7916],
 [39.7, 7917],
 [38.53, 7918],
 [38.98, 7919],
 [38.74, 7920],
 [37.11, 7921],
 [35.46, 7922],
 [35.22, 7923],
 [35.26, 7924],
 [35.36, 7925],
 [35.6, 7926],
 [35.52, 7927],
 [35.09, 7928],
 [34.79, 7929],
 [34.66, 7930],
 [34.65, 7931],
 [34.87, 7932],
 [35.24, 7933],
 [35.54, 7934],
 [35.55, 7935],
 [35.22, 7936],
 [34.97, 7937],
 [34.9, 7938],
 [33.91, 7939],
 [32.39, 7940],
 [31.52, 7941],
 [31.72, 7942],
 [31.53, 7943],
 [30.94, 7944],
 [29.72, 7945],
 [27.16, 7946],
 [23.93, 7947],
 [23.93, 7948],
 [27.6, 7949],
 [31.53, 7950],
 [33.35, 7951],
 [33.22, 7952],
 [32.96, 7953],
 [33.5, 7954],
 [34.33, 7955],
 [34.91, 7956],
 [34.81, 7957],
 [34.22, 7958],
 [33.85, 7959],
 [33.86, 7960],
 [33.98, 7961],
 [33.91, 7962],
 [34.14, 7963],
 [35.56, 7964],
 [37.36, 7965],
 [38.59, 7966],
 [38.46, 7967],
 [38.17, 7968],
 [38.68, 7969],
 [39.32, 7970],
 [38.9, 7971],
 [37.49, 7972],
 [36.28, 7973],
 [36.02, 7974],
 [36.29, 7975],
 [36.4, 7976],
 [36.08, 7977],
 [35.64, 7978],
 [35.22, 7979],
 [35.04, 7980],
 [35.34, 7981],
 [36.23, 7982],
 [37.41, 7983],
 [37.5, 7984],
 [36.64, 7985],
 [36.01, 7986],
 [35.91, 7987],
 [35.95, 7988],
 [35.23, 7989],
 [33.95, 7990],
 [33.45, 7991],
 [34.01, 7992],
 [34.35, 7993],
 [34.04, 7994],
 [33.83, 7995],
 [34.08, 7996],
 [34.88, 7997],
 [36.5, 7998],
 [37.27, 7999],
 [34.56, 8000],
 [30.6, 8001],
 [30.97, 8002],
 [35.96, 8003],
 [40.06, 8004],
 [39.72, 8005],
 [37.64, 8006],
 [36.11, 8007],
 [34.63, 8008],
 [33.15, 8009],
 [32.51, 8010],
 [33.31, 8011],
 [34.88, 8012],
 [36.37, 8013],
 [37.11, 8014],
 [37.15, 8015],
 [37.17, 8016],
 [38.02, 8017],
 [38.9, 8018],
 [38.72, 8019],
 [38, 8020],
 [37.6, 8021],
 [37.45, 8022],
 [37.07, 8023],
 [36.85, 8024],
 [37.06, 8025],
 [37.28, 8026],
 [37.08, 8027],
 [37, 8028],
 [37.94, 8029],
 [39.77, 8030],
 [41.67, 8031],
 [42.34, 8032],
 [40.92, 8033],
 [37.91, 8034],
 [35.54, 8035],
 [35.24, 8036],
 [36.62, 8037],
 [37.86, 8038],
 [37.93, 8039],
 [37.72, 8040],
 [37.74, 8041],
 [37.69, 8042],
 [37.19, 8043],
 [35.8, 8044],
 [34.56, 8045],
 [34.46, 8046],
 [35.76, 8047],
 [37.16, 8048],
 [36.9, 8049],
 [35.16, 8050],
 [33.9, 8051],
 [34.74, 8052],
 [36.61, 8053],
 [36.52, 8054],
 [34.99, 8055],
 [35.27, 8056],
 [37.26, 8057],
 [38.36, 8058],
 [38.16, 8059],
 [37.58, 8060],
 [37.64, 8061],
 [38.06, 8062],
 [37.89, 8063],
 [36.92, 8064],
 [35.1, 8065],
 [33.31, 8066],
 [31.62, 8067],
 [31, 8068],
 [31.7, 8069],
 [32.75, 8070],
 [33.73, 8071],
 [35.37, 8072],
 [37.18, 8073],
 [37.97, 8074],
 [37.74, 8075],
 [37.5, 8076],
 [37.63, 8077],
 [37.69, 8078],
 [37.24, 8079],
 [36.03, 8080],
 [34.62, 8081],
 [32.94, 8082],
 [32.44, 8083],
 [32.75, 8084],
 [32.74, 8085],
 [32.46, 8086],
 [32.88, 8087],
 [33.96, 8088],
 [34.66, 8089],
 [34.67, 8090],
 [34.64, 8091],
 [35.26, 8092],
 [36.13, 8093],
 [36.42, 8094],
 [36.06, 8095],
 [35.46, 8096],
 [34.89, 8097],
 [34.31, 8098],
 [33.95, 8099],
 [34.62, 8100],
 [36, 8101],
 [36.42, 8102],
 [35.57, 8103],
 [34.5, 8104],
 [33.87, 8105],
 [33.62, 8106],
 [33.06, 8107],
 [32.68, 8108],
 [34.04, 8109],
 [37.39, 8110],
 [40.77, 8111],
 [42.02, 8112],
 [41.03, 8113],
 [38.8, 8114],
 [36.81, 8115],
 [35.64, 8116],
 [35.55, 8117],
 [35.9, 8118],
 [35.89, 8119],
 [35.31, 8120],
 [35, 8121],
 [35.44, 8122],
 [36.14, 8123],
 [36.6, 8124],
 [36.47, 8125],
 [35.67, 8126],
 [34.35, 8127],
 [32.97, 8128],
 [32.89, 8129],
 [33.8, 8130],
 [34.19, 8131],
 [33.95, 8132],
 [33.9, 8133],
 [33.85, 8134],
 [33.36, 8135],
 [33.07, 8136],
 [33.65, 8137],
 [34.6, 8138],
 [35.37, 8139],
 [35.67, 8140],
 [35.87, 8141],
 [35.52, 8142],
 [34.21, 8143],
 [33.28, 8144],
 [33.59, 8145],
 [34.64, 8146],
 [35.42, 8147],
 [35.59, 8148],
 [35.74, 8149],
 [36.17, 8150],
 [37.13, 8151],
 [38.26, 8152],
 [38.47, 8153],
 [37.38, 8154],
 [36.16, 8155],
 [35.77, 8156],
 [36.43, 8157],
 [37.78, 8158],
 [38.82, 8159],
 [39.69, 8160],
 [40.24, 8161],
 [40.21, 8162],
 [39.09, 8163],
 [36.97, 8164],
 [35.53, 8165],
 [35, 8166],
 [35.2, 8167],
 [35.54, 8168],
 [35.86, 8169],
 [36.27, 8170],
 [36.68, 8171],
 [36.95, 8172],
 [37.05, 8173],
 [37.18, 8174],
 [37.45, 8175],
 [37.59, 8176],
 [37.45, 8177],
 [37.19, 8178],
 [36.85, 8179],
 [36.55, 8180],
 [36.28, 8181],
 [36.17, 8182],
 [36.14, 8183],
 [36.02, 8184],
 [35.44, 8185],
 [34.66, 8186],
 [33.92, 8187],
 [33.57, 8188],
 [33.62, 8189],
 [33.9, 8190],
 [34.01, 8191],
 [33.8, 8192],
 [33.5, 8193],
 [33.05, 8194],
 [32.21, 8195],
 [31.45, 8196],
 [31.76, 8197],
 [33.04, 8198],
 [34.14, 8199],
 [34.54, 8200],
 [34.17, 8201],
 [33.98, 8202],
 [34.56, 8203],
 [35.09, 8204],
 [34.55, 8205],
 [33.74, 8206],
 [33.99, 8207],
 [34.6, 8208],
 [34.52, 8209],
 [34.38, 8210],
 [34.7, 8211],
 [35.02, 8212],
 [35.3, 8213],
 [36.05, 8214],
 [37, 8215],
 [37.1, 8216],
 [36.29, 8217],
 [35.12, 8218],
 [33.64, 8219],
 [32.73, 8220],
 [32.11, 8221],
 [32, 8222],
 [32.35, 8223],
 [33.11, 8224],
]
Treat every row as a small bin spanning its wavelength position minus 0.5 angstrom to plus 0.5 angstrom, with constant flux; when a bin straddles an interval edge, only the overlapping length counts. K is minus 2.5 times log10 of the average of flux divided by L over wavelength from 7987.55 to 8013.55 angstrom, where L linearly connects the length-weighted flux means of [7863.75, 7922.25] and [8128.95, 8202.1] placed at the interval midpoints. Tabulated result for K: 0.04 mag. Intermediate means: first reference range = 36.7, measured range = 34.9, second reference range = 35.5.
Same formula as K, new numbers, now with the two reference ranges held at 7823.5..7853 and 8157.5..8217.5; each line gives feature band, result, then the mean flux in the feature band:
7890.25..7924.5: -0.07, 37.3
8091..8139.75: 0.00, 35.4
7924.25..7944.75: 0.03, 34.2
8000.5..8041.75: -0.05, 37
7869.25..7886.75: -0.03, 36.2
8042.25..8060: -0.02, 36.1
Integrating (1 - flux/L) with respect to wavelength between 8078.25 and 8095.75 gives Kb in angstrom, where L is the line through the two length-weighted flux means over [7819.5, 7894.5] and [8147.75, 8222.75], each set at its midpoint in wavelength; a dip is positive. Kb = 0.50 angstrom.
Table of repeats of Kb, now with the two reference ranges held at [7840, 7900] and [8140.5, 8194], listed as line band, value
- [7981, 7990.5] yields -0.02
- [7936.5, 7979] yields 2.33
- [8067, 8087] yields 0.76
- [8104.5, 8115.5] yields -0.19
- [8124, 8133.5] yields 0.46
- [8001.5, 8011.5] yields 0.16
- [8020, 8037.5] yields -0.95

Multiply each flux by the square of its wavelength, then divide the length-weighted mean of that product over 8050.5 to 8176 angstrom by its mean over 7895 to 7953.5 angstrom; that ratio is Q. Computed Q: 1.07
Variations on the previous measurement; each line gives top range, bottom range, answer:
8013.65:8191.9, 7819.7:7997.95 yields 1.07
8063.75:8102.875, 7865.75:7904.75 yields 1.01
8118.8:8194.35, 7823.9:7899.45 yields 1.08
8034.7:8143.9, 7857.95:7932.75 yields 1.02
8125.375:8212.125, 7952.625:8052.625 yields 1.02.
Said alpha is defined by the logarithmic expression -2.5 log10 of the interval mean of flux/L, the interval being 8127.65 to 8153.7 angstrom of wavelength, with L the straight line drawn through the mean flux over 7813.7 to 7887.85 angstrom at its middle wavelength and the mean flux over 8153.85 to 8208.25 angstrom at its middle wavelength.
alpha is 0.02 mag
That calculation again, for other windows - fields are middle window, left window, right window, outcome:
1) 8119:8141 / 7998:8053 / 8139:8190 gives 0.05 mag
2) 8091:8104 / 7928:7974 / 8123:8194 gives 0.00 mag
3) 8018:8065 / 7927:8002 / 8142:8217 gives -0.07 mag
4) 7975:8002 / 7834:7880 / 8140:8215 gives 0.01 mag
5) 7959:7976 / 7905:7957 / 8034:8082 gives -0.05 mag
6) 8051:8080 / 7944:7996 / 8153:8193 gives -0.02 mag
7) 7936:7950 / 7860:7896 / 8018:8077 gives 0.19 mag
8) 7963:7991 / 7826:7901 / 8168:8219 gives -0.03 mag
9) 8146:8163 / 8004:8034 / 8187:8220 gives -0.07 mag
